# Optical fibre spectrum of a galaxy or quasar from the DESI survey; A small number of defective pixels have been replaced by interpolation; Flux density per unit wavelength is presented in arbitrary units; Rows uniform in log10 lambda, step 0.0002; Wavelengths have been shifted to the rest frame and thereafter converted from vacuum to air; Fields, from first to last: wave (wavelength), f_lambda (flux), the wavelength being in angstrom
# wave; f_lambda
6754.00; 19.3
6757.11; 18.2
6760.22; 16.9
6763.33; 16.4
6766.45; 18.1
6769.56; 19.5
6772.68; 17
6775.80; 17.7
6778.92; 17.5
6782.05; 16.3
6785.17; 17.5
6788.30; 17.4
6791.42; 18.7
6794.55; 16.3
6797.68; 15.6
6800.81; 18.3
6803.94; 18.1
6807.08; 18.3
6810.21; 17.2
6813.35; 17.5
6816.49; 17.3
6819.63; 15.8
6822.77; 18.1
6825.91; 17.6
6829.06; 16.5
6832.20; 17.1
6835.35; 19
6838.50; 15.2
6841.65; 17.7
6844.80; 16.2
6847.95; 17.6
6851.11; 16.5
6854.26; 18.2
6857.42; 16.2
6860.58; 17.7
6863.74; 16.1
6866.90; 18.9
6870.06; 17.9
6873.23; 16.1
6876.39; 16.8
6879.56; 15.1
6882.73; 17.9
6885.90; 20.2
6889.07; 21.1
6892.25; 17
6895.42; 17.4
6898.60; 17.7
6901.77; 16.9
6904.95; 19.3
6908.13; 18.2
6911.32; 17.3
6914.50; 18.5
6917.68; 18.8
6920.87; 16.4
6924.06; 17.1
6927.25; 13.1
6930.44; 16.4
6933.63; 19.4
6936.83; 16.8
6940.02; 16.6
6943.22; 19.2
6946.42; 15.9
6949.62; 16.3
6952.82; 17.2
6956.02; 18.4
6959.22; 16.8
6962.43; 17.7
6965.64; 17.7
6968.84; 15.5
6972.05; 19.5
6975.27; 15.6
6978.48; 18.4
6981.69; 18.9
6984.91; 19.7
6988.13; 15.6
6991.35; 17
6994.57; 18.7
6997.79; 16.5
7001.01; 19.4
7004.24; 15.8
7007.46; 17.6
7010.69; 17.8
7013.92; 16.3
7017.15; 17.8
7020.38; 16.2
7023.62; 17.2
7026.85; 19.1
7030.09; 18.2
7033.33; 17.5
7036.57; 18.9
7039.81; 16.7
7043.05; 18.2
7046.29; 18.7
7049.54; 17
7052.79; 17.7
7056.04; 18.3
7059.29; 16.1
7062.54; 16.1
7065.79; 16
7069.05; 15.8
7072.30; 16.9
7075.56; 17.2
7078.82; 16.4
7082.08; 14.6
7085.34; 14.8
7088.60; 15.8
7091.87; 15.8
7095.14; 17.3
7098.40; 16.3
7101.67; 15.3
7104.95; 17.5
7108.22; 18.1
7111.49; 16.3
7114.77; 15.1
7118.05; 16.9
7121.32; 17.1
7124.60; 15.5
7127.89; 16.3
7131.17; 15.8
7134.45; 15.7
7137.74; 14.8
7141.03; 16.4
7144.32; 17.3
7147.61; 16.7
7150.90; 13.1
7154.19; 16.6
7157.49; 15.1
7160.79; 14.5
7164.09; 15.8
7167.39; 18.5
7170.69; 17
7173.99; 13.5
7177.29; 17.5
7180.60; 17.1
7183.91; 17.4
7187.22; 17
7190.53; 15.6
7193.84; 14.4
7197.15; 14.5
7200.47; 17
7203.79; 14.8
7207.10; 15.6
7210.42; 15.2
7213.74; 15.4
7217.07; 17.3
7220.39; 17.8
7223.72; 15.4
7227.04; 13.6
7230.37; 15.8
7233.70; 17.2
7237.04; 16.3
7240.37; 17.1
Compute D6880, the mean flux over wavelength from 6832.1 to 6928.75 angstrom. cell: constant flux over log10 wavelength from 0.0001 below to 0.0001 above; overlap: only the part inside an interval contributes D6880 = 17.4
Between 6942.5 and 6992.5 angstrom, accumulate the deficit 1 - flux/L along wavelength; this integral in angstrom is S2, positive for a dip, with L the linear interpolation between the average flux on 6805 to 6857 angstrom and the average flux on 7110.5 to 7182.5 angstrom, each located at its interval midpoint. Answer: -2.2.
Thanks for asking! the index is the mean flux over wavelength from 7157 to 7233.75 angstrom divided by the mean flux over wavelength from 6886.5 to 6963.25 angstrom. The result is 0.91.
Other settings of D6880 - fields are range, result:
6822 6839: 17.3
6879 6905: 18.1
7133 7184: 16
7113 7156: 15.9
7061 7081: 16.4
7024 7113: 16.9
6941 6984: 17.5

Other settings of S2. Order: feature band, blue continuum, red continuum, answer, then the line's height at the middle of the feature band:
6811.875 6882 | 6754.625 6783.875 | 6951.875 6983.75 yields 2.1 angstrom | 17.6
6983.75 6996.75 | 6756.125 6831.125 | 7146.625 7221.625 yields -0.7 angstrom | 16.7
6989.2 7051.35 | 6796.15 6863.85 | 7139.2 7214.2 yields -4.1 angstrom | 16.5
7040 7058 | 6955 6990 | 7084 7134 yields -1.1 angstrom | 16.8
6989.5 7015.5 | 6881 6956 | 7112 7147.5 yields -0.5 angstrom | 17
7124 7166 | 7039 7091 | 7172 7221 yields 1.4 angstrom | 16.2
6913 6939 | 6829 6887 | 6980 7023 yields 0.4 angstrom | 17.3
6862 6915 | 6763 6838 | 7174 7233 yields -2.1 angstrom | 17.1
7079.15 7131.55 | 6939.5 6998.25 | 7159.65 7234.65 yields 1.3 angstrom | 16.6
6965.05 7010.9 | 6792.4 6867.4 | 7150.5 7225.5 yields -2.5 angstrom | 16.7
